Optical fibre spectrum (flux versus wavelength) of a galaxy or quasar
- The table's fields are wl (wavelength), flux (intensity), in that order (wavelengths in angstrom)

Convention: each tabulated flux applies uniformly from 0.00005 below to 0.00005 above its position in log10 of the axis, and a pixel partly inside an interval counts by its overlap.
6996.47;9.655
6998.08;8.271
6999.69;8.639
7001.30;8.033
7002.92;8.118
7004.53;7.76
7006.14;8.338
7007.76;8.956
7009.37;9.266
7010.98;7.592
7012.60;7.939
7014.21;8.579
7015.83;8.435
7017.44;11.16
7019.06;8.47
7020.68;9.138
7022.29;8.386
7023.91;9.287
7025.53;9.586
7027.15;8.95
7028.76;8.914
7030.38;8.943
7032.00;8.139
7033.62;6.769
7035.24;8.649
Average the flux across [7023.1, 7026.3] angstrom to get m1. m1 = 9.42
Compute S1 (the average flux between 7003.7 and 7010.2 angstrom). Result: 8.58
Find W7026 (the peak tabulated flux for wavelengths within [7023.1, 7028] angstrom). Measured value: 9.586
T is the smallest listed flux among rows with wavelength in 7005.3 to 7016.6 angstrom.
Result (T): 7.592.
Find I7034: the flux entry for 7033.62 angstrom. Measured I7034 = 6.769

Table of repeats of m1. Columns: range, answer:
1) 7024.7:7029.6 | 9.15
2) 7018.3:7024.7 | 8.82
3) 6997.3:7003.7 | 8.26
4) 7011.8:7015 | 8.27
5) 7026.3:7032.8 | 8.75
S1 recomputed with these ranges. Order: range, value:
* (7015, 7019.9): 9.34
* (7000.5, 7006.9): 8.06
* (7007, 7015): 8.47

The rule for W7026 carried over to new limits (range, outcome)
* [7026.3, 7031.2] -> 8.95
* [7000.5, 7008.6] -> 8.956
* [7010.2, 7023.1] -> 11.16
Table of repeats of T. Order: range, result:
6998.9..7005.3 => 7.76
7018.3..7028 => 8.386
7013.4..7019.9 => 8.435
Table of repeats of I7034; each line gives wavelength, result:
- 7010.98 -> 7.592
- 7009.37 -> 9.266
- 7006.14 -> 8.338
